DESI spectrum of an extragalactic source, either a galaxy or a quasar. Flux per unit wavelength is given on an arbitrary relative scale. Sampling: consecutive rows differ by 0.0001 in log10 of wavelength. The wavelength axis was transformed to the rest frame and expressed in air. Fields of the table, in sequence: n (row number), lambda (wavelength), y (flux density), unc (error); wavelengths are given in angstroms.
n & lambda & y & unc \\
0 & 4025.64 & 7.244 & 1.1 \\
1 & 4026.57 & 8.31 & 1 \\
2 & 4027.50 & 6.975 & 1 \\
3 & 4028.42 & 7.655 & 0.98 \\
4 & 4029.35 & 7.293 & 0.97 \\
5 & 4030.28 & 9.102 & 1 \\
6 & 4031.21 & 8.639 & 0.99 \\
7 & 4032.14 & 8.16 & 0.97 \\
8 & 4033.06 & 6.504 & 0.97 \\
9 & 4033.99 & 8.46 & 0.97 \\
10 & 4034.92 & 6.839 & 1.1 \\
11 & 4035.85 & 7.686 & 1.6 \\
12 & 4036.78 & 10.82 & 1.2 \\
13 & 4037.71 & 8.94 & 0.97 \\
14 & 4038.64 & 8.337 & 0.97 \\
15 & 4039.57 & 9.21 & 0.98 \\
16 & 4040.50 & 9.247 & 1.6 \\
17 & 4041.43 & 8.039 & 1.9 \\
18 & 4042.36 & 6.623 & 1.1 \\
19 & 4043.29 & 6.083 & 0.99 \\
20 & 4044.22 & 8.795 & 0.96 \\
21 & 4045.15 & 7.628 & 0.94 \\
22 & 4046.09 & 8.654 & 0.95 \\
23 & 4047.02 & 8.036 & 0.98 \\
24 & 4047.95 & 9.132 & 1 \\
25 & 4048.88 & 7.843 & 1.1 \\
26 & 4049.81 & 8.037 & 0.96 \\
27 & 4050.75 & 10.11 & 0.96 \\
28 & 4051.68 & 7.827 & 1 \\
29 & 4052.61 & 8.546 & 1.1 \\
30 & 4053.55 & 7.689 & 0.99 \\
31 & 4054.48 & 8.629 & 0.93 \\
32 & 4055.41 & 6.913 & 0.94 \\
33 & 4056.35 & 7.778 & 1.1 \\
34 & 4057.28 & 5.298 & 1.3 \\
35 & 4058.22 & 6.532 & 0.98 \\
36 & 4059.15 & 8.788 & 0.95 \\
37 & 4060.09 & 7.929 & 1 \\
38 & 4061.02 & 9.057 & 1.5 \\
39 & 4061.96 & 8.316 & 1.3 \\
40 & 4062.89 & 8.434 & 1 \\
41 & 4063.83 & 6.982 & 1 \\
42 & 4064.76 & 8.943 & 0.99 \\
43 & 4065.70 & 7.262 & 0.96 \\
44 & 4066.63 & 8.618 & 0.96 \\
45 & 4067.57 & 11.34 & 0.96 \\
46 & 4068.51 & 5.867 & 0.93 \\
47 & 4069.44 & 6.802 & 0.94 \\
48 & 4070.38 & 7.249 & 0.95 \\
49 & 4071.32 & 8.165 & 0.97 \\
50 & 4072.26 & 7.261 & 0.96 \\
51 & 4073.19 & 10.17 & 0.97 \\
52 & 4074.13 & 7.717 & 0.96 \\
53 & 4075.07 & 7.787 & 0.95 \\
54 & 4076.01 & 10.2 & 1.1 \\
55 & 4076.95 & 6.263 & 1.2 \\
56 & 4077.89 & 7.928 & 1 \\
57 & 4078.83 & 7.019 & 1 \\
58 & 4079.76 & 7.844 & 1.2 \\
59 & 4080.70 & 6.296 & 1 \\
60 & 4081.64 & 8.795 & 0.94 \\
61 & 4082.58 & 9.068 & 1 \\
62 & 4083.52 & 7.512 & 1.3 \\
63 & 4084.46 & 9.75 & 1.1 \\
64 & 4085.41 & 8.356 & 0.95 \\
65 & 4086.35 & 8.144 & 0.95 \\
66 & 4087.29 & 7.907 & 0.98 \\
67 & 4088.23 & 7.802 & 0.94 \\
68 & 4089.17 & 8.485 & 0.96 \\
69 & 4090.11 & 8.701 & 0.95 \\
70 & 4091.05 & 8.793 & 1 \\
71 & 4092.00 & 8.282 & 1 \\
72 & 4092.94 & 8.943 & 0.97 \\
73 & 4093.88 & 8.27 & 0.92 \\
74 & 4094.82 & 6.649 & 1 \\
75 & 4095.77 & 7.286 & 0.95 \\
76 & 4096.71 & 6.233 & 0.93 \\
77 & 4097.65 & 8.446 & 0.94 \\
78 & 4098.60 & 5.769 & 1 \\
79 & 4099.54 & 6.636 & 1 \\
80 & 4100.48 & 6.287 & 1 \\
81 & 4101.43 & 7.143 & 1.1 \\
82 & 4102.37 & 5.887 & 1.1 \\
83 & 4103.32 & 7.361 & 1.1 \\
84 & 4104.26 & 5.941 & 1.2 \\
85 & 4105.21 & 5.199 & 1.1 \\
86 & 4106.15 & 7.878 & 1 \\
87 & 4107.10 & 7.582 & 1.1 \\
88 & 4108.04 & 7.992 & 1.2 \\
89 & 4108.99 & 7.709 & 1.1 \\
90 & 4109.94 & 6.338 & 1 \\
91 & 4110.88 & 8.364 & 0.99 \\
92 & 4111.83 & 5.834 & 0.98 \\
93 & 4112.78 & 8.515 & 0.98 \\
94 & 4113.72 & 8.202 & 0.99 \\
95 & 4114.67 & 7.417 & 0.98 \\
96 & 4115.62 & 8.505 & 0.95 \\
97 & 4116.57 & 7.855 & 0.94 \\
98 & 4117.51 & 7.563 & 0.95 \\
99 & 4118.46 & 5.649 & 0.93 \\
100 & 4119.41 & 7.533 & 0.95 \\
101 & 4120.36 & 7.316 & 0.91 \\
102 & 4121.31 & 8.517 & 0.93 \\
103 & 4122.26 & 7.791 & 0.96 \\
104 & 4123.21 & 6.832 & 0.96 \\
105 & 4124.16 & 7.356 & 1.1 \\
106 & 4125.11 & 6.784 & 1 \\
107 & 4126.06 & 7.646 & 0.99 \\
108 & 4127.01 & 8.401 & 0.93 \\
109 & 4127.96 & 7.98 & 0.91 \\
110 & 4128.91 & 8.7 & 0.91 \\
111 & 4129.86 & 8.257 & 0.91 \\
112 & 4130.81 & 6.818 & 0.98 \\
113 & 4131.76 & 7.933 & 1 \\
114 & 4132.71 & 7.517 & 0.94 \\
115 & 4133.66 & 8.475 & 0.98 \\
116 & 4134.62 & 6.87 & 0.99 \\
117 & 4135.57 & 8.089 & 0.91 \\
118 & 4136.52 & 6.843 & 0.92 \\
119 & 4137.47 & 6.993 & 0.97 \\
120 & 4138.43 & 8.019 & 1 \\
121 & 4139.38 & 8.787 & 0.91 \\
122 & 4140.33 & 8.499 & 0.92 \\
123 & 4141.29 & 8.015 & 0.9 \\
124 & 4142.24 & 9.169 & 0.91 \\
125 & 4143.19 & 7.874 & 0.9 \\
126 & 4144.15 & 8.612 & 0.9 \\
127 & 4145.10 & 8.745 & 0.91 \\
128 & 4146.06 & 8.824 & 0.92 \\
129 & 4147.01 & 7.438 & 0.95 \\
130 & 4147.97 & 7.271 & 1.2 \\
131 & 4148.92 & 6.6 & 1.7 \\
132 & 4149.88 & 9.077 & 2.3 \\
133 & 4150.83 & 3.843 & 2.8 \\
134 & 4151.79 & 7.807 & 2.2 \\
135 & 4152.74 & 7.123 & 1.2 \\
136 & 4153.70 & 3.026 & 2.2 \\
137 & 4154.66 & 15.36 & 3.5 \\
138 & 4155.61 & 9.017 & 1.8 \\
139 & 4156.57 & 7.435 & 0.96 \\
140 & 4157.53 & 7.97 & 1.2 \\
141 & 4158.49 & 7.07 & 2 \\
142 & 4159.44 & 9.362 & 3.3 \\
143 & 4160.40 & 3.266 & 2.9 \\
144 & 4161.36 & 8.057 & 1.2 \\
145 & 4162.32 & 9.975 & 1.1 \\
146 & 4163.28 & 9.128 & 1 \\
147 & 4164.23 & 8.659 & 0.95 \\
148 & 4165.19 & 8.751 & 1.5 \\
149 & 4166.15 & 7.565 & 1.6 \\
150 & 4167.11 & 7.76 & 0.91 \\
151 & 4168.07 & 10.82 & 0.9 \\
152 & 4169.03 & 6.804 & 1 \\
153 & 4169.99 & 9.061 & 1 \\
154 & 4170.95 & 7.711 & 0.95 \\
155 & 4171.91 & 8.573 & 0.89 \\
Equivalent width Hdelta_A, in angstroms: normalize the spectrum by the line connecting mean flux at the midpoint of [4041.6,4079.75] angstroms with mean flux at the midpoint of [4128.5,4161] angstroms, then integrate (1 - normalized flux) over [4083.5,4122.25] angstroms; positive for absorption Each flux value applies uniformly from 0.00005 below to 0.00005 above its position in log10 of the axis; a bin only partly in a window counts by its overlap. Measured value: 1.7 angstroms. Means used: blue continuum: 7.96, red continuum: 7.78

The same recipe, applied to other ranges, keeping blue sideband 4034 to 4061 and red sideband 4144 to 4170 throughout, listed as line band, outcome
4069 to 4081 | 0.4 angstroms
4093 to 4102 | 1.1 angstroms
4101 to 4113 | 1.5 angstroms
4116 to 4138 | 1.3 angstroms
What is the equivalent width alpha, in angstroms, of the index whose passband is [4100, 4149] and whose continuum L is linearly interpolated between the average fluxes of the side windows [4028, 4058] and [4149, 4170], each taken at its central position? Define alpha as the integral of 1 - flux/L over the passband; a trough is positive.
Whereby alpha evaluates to 2.7 angstroms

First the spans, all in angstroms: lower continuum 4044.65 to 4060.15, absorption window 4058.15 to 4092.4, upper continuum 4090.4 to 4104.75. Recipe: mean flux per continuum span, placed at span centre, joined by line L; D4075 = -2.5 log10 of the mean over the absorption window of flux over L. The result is -0.08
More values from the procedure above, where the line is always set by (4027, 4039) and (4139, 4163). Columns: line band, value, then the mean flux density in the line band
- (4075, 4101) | 0.026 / 7.84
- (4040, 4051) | -0.008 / 8.15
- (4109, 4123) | 0.065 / 7.52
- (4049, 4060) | 0.034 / 7.83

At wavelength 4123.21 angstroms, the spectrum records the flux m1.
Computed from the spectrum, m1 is 6.832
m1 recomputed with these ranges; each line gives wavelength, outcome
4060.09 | 7.929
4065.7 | 7.262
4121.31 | 8.517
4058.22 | 6.532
